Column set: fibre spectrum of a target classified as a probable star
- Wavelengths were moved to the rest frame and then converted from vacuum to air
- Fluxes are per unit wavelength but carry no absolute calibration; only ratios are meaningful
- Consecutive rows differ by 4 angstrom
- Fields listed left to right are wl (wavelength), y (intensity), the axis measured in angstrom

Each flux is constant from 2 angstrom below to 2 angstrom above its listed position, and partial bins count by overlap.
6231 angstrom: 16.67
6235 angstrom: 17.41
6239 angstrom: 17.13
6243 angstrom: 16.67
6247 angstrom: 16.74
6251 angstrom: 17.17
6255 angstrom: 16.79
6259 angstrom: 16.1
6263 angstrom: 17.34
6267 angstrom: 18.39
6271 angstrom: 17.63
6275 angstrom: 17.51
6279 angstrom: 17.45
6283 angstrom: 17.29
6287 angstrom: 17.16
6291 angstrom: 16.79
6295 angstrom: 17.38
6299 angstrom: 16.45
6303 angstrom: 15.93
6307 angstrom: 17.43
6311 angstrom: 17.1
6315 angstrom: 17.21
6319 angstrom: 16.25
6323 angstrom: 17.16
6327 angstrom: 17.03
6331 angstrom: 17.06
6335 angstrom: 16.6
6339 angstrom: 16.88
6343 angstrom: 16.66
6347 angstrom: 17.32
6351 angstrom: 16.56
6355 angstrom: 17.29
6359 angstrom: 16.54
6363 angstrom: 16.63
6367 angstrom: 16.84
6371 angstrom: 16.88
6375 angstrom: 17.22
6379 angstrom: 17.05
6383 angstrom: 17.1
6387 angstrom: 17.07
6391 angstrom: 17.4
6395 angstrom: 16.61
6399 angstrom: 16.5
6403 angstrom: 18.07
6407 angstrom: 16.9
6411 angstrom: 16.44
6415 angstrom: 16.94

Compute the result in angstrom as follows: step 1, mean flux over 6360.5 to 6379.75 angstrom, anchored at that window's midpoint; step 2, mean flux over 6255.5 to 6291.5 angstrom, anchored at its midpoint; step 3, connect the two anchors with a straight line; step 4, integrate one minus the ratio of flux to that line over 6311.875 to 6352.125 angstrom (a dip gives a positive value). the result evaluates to 0.4 angstrom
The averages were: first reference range 17.3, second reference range 16.9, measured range 16.9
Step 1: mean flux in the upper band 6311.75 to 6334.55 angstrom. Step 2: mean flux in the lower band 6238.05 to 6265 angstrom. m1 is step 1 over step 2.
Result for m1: 1.0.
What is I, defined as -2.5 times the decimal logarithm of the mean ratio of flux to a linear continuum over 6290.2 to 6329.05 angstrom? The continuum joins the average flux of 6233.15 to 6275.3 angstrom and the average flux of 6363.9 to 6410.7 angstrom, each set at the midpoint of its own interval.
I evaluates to 0.01 mag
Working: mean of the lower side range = 17.2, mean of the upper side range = 17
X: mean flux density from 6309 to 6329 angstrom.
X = 16.9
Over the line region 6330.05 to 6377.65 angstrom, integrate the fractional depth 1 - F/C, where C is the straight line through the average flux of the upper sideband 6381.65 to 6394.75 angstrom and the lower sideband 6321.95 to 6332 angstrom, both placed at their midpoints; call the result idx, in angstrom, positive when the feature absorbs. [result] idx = 0.6 angstrom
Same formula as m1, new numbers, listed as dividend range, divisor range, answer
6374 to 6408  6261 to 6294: 0.98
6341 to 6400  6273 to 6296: 0.98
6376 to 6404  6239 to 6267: 1.01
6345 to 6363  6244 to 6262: 1.01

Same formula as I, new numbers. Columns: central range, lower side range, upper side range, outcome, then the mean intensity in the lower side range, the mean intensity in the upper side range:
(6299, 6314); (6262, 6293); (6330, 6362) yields 0.025 mag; 17.4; 16.9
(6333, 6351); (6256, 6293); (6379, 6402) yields 0.018 mag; 17.3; 17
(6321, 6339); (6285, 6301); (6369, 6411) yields 0.002 mag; 16.9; 17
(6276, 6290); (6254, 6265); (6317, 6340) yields -0.032 mag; 16.7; 16.8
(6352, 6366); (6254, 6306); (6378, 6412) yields 0.016 mag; 17.1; 17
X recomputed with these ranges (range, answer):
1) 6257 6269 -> 17.3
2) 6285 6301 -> 16.9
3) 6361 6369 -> 16.7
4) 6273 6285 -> 17.4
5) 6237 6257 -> 16.9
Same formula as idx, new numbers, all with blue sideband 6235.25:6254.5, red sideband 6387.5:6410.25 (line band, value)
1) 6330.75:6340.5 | 0.1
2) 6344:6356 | 0.0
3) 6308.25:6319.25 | 0.0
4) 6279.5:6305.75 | 0.2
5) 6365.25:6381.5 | 0.0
